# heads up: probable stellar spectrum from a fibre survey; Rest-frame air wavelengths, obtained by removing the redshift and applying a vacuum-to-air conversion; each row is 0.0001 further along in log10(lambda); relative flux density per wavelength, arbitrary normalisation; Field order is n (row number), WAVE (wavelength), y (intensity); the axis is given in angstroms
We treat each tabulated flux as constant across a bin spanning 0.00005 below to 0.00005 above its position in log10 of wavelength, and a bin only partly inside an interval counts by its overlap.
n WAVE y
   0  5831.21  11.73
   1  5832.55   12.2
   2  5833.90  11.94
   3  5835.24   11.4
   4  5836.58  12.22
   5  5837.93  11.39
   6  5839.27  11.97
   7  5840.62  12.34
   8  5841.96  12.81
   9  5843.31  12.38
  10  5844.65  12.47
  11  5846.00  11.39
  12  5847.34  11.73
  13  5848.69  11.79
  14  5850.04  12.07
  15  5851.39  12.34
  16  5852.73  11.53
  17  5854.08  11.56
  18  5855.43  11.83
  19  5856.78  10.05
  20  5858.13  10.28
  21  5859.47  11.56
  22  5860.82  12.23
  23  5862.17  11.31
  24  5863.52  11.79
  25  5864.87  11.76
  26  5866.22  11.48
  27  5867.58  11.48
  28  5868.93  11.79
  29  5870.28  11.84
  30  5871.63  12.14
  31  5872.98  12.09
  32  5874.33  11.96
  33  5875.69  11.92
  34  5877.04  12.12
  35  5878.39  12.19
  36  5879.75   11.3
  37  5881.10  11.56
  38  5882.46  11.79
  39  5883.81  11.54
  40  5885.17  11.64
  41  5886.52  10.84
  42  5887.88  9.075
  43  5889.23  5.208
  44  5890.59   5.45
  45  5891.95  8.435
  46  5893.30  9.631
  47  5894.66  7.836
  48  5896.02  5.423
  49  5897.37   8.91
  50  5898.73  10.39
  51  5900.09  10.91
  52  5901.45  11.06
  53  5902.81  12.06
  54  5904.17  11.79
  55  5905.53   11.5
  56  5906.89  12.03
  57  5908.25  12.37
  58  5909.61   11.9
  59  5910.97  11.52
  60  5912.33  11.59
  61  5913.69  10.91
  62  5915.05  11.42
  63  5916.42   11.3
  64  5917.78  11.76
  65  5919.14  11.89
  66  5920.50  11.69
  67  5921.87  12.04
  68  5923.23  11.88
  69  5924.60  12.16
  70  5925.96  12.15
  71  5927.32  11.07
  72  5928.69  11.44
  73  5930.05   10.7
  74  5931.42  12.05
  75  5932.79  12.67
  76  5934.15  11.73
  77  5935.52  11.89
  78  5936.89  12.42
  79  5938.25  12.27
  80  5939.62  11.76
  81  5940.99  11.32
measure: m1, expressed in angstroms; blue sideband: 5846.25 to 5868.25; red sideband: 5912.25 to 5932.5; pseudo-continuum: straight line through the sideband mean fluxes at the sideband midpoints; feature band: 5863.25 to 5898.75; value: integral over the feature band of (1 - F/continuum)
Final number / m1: 3.6 angstroms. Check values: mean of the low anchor 11.5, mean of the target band 10.4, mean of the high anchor 11.6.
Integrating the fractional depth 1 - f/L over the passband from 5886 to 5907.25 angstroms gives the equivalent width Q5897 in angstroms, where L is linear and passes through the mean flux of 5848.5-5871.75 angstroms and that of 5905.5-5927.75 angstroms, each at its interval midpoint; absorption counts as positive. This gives 4.2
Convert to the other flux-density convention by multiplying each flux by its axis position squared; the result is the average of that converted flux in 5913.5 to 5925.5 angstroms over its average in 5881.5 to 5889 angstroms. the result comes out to 1.11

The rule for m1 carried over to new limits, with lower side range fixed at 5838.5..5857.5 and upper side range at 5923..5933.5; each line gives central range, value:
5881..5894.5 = 2.80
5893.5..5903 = 1.94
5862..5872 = 0.12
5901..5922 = 0.19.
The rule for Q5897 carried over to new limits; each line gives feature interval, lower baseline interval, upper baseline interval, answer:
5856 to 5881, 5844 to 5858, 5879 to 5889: -1.0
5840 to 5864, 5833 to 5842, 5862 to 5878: 0.3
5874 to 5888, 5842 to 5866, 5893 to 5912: -0.6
